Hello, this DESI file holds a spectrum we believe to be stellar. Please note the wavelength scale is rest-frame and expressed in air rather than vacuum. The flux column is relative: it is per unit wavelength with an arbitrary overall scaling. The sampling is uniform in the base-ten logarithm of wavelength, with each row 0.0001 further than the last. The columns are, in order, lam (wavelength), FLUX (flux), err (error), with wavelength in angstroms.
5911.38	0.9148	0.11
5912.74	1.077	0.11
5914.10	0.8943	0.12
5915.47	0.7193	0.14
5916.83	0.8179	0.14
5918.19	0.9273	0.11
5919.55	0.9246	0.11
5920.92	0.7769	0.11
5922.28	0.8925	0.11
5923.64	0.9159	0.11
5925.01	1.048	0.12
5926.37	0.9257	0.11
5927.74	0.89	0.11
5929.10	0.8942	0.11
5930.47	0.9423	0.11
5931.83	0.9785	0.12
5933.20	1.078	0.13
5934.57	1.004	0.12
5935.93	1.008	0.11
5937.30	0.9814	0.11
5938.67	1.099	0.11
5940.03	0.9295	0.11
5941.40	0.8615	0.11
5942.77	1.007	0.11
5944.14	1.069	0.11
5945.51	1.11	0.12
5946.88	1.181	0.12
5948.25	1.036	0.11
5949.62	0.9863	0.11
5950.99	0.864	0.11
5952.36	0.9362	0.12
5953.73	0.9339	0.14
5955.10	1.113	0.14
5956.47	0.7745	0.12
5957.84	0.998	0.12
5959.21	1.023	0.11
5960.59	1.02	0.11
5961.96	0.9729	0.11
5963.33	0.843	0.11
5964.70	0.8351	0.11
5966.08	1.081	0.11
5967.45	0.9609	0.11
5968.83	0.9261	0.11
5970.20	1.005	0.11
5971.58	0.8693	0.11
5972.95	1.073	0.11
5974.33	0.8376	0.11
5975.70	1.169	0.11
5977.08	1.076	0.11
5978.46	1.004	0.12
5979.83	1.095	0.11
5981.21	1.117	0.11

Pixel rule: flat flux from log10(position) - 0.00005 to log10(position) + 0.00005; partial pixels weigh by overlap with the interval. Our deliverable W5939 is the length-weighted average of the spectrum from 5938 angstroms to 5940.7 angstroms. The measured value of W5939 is 1.02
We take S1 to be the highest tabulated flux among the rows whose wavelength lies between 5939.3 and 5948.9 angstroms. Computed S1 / 1.181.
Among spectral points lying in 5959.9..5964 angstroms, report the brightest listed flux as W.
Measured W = 1.02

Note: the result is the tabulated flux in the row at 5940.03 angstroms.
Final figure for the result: 0.9295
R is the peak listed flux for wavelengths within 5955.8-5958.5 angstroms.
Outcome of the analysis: 0.998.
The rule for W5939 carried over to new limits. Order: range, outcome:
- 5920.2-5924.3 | 0.862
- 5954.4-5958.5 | 0.962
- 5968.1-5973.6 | 0.967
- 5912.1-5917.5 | 0.875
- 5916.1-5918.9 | 0.873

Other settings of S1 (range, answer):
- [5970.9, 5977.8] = 1.169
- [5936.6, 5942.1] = 1.099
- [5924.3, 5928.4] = 1.048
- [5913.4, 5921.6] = 0.9273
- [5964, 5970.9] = 1.081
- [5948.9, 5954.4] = 0.9863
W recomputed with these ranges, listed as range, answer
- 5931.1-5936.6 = 1.078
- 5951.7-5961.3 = 1.113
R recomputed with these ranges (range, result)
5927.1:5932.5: 0.9785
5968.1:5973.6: 1.073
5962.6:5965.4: 0.843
